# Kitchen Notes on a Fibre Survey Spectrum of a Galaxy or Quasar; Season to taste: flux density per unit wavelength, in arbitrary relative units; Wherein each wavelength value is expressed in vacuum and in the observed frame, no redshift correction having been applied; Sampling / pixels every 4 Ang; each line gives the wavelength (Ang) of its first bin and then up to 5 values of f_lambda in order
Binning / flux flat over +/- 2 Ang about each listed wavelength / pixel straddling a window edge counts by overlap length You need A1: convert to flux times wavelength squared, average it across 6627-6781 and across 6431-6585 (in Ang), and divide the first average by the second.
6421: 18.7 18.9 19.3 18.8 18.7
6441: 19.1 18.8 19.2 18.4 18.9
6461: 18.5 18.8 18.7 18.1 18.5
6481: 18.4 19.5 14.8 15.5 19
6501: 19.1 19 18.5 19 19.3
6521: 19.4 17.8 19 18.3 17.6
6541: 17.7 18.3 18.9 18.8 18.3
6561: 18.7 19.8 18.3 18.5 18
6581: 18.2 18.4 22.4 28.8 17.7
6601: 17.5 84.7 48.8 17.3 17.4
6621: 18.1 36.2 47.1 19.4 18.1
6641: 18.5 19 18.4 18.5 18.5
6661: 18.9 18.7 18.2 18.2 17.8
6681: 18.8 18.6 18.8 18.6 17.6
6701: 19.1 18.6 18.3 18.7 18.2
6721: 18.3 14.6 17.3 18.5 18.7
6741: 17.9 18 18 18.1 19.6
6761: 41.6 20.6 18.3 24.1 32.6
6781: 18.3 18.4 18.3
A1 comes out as 1.16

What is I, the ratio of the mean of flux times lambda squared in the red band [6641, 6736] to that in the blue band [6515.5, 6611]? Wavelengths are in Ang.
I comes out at 0.82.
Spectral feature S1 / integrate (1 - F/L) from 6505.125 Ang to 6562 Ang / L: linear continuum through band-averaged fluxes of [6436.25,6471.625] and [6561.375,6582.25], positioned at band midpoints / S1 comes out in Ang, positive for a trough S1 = 0.28 Ang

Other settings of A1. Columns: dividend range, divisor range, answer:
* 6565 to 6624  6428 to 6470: 1.44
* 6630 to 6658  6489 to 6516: 1.13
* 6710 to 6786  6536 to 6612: 0.89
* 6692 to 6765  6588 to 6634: 0.64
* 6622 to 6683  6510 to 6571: 1.20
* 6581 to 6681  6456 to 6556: 1.39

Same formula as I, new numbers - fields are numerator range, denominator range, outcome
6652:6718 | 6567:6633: 0.68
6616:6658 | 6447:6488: 1.29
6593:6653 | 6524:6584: 1.56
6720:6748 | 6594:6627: 0.57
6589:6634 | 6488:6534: 1.80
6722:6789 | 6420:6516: 1.23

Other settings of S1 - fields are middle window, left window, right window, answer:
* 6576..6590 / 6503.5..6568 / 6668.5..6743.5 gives -0.5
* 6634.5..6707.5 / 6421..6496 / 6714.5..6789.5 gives 5.3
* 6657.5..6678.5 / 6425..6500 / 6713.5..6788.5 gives 1.6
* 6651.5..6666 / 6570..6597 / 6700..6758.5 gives 0.4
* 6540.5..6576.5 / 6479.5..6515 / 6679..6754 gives -1.0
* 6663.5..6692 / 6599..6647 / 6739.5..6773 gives 8.8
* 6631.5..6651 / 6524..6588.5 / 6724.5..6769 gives 0.7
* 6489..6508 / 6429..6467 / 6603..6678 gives 2.7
